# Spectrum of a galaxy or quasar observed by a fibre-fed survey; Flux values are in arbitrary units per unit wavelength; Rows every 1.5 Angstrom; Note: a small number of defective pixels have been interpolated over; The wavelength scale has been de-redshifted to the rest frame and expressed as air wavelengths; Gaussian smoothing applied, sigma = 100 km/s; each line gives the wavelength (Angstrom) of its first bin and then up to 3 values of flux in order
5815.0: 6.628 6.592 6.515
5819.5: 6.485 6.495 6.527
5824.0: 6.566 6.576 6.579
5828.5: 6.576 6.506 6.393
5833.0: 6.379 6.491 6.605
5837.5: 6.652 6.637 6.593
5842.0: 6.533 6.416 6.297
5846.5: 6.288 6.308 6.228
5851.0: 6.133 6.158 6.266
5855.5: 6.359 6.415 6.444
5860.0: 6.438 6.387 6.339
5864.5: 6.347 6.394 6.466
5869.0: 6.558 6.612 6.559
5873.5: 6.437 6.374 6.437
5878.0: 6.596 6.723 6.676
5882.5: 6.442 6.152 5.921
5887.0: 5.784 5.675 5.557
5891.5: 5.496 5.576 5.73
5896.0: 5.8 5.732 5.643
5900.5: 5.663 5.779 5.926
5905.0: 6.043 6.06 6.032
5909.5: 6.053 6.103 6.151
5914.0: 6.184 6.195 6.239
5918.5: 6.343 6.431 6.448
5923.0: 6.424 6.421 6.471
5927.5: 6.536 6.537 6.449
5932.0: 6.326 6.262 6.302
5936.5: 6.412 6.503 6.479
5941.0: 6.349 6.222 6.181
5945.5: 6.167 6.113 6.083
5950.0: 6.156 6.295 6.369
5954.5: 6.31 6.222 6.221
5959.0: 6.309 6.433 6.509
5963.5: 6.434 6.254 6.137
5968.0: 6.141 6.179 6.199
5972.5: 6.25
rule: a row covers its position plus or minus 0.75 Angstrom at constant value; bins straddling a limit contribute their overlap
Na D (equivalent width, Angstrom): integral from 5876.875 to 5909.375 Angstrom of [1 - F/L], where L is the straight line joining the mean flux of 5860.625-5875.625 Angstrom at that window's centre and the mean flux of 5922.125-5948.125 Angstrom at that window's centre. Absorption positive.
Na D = 2.3 Angstrom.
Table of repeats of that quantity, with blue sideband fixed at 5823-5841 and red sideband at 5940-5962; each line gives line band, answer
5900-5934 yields 0.6 Angstrom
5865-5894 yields 0.9 Angstrom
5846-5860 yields 0.4 Angstrom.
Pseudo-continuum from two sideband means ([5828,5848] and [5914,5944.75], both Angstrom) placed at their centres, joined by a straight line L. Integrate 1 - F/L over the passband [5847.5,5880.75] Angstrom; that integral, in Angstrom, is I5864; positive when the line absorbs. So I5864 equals 0.2 Angstrom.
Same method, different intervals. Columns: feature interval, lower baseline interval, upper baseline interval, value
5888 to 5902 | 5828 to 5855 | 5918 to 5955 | 1.6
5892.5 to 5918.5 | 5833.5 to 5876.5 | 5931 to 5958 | 1.6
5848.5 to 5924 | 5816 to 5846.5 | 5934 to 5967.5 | 2.7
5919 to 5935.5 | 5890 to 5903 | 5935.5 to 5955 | -1.0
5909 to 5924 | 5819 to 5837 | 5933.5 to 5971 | 0.2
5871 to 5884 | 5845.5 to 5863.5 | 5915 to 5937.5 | -0.4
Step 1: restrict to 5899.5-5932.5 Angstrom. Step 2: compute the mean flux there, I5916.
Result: 6.21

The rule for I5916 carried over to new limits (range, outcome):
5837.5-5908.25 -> 6.21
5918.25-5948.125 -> 6.37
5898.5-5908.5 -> 5.88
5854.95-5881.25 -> 6.47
